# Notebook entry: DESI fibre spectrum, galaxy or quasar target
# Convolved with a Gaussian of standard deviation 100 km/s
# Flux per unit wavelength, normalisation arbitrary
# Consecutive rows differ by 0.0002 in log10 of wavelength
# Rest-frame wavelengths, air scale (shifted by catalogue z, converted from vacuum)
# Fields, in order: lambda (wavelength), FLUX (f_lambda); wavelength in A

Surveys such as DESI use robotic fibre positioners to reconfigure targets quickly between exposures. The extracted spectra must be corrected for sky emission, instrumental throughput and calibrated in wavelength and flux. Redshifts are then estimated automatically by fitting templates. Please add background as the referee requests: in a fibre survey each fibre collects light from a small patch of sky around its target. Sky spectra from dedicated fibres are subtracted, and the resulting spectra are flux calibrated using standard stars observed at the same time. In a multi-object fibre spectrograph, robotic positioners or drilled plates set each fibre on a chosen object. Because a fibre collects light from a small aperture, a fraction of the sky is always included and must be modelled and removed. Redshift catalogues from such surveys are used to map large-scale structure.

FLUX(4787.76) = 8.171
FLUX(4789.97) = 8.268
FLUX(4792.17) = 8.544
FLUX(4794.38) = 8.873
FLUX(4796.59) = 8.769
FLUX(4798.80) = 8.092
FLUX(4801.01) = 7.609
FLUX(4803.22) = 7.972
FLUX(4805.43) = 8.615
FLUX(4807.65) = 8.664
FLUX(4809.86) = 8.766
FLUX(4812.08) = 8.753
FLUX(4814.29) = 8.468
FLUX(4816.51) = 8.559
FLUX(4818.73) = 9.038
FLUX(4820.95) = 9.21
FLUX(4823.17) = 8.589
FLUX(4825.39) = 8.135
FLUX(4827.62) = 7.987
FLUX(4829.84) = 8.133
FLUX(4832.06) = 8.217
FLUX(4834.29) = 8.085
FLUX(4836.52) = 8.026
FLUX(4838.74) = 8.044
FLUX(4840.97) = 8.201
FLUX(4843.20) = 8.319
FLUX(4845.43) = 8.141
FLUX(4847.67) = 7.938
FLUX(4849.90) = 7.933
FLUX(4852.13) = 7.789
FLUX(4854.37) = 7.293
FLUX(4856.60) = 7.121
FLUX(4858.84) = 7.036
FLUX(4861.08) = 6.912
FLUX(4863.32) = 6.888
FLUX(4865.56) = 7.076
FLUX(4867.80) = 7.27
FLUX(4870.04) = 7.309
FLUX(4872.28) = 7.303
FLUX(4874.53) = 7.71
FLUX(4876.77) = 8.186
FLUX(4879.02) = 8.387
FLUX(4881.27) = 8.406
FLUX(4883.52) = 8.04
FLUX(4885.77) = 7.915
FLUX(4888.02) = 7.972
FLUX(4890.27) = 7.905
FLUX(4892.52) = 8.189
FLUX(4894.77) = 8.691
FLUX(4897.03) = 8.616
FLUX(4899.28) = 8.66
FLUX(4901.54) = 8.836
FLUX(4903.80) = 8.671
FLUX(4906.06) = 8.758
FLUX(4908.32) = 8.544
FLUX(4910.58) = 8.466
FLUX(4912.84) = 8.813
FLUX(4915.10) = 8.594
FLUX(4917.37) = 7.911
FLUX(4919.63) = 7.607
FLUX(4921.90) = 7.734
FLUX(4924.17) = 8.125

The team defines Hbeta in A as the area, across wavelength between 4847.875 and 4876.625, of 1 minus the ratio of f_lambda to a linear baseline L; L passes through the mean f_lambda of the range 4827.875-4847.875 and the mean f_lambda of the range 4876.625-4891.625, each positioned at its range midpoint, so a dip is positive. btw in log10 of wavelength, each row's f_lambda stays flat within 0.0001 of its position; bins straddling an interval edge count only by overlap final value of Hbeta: 2.7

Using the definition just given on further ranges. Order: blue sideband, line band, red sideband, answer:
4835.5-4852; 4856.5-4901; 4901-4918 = 2.9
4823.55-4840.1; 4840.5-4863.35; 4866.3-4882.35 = 1.0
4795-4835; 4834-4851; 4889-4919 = 0.7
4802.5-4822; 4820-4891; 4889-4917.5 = 6.2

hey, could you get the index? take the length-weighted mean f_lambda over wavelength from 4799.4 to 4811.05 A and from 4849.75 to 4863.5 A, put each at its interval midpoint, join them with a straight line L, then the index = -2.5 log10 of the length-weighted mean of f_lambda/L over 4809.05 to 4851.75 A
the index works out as -0.07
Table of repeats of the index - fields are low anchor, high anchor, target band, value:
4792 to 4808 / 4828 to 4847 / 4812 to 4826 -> -0.06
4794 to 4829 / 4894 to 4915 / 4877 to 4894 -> 0.06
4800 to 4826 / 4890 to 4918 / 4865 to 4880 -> 0.12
